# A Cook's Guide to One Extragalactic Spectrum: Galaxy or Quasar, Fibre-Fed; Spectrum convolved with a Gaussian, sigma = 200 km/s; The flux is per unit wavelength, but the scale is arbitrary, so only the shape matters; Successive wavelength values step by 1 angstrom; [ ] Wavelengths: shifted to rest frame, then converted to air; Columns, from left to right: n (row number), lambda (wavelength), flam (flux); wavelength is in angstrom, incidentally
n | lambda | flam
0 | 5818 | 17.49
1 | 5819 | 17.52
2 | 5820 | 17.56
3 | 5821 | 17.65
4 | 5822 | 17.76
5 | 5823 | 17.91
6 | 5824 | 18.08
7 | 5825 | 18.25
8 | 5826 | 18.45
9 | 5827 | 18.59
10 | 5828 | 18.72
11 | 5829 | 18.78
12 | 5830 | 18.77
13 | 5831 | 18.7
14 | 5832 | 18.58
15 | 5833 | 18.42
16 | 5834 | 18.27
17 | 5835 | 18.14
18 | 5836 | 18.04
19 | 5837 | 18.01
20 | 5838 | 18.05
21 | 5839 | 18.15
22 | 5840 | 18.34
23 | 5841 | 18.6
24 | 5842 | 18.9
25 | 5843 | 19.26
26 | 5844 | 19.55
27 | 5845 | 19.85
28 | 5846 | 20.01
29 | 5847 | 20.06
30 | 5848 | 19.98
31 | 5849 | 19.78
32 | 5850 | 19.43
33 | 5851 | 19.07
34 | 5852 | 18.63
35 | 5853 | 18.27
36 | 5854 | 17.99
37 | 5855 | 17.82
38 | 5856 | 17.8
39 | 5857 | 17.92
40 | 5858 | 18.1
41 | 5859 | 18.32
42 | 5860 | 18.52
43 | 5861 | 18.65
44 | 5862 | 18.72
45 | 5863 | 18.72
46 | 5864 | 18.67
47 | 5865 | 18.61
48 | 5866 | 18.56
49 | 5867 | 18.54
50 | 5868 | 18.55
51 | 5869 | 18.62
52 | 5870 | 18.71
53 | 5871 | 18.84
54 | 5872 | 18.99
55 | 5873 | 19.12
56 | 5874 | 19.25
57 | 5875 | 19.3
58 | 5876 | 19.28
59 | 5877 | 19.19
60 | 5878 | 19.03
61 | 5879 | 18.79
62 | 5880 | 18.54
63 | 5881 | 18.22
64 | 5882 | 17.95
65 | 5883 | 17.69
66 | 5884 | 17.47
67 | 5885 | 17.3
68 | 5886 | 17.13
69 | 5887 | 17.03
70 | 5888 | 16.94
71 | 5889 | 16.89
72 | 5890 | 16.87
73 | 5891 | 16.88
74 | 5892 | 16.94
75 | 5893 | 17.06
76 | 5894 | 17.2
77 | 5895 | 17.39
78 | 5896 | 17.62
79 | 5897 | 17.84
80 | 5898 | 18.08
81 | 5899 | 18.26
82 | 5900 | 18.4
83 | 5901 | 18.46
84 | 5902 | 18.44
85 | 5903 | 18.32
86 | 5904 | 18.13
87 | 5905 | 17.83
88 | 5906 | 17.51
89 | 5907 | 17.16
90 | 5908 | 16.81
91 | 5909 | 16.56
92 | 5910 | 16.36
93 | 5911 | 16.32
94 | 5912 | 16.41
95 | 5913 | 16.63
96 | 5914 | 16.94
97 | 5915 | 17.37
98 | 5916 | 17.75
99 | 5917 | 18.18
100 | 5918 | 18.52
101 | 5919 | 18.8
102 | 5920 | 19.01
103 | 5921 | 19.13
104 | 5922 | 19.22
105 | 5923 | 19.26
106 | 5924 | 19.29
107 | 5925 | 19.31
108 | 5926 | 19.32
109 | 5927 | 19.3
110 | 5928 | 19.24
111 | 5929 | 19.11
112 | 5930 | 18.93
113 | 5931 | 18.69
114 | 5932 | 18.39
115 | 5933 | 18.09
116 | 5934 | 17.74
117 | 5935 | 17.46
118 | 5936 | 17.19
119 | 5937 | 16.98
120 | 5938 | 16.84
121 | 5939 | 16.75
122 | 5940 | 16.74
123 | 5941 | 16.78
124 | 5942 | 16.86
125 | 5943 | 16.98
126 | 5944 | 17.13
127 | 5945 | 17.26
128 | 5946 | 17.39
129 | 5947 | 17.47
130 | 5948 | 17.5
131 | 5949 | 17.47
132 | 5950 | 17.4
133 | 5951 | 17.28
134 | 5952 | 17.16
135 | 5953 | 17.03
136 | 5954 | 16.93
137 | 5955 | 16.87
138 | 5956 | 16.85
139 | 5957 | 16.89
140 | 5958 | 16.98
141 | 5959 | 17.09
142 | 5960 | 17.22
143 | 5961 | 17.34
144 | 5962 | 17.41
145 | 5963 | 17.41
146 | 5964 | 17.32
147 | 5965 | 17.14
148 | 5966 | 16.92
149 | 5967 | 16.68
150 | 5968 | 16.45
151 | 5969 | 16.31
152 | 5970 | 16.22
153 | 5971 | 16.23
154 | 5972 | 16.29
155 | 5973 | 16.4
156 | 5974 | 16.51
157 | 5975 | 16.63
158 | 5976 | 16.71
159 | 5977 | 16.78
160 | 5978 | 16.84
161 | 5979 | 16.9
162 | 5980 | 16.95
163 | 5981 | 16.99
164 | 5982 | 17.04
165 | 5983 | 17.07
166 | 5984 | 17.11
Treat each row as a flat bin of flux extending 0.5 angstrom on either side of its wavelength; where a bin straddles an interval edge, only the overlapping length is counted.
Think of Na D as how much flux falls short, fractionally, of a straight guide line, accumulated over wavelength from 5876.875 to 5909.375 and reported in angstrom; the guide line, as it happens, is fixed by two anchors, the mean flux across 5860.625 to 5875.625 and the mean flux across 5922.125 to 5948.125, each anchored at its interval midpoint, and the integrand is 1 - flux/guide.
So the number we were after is 1.4 angstrom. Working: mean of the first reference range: 18.8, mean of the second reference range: 17.9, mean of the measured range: 17.7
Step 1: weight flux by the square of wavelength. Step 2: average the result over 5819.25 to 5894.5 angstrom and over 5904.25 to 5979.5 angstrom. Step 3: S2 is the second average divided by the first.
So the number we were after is 0.97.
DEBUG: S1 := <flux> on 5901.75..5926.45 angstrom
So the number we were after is 17.9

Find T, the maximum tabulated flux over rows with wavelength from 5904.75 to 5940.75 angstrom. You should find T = 19.32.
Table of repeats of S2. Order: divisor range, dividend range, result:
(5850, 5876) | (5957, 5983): 0.94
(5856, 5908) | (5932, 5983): 0.96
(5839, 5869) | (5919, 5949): 0.99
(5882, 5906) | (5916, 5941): 1.06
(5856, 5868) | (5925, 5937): 1.02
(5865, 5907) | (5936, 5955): 0.97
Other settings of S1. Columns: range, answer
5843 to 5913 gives 18.2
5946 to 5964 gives 17.2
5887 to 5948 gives 17.7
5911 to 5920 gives 17.6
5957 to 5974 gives 16.8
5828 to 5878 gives 18.7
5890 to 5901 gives 17.6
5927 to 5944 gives 17.7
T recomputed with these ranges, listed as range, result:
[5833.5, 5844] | 19.55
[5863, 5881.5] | 19.3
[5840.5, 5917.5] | 20.06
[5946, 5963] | 17.5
